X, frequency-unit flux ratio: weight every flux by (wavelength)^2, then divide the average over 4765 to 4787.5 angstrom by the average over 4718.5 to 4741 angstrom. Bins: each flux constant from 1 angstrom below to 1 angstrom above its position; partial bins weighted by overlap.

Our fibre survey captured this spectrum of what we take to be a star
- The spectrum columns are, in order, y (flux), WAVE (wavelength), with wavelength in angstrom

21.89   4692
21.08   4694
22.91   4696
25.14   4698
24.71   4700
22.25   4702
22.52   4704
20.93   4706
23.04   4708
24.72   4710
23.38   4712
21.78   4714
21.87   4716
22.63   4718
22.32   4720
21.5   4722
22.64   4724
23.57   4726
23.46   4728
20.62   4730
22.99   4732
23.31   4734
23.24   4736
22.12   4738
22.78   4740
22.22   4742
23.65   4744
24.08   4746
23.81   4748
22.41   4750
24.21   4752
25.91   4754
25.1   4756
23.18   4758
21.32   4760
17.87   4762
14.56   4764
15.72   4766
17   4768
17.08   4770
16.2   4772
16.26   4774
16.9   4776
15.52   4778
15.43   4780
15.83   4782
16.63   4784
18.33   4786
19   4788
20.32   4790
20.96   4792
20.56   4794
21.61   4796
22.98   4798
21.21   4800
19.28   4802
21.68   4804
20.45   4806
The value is 0.74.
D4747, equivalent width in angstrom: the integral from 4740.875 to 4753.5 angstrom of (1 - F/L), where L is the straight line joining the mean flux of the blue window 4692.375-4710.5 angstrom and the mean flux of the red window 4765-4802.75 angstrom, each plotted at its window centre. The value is -2.0 angstrom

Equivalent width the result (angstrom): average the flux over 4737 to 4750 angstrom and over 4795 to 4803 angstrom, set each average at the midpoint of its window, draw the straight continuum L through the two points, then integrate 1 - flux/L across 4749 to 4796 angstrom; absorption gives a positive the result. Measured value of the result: 6.6 angstrom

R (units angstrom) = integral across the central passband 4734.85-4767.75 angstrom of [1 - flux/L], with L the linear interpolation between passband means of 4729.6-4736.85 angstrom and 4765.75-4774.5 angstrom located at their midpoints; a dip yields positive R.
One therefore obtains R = -3.7 angstrom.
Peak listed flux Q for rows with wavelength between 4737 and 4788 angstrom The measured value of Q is 25.91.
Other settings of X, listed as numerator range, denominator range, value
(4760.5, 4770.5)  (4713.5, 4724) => 0.77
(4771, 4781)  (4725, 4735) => 0.72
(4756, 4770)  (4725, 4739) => 0.83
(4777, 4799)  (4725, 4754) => 0.83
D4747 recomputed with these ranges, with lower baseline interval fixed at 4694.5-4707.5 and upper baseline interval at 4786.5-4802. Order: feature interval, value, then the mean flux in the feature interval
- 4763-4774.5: 2.82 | 16.1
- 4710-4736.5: -0.20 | 22.6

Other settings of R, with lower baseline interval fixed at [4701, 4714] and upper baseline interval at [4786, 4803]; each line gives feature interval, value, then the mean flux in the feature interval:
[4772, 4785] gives 3.03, 16.1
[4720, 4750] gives -1.05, 22.8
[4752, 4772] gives 1.52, 19.8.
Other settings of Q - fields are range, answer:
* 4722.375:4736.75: 23.57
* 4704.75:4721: 24.72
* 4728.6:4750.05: 24.08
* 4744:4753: 24.21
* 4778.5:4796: 21.61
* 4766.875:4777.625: 17.08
